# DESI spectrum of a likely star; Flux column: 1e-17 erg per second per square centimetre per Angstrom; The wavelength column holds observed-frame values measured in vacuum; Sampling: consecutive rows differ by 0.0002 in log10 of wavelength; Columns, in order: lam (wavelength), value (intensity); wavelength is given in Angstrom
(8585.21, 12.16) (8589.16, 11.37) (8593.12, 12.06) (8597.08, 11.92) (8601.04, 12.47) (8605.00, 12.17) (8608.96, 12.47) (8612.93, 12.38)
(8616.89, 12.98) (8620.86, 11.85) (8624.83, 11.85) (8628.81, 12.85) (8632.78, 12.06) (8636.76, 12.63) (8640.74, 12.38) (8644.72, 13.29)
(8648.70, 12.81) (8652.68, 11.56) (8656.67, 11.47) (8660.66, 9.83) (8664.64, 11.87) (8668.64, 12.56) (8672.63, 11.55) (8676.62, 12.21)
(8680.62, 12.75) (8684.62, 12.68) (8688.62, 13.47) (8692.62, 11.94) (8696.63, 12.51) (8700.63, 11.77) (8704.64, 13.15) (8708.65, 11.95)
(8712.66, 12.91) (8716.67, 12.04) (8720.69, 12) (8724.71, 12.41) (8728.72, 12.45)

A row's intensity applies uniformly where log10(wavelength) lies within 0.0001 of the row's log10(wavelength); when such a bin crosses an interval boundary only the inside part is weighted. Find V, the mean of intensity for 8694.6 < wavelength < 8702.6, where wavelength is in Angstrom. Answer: 12.1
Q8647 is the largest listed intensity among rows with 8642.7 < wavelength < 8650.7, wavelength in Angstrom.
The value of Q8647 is 13.29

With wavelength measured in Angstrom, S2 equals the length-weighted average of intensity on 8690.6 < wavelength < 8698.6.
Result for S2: 12.2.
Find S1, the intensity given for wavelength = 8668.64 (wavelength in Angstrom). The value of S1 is 12.56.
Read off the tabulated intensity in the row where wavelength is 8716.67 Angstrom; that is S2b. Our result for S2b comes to 12.04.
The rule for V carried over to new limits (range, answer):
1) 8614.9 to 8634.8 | 12.3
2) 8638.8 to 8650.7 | 12.8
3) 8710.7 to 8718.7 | 12.5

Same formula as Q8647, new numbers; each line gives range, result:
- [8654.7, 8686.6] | 12.75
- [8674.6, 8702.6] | 13.47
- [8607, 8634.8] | 12.98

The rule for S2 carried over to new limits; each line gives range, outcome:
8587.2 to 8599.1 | 11.8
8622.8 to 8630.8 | 12.3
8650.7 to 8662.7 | 11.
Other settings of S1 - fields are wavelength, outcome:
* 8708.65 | 11.95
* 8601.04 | 12.47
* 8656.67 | 11.47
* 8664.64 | 11.87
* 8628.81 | 12.85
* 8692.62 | 11.94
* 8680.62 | 12.75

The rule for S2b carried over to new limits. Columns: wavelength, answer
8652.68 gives 11.56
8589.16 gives 11.37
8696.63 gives 12.51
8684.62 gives 12.68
